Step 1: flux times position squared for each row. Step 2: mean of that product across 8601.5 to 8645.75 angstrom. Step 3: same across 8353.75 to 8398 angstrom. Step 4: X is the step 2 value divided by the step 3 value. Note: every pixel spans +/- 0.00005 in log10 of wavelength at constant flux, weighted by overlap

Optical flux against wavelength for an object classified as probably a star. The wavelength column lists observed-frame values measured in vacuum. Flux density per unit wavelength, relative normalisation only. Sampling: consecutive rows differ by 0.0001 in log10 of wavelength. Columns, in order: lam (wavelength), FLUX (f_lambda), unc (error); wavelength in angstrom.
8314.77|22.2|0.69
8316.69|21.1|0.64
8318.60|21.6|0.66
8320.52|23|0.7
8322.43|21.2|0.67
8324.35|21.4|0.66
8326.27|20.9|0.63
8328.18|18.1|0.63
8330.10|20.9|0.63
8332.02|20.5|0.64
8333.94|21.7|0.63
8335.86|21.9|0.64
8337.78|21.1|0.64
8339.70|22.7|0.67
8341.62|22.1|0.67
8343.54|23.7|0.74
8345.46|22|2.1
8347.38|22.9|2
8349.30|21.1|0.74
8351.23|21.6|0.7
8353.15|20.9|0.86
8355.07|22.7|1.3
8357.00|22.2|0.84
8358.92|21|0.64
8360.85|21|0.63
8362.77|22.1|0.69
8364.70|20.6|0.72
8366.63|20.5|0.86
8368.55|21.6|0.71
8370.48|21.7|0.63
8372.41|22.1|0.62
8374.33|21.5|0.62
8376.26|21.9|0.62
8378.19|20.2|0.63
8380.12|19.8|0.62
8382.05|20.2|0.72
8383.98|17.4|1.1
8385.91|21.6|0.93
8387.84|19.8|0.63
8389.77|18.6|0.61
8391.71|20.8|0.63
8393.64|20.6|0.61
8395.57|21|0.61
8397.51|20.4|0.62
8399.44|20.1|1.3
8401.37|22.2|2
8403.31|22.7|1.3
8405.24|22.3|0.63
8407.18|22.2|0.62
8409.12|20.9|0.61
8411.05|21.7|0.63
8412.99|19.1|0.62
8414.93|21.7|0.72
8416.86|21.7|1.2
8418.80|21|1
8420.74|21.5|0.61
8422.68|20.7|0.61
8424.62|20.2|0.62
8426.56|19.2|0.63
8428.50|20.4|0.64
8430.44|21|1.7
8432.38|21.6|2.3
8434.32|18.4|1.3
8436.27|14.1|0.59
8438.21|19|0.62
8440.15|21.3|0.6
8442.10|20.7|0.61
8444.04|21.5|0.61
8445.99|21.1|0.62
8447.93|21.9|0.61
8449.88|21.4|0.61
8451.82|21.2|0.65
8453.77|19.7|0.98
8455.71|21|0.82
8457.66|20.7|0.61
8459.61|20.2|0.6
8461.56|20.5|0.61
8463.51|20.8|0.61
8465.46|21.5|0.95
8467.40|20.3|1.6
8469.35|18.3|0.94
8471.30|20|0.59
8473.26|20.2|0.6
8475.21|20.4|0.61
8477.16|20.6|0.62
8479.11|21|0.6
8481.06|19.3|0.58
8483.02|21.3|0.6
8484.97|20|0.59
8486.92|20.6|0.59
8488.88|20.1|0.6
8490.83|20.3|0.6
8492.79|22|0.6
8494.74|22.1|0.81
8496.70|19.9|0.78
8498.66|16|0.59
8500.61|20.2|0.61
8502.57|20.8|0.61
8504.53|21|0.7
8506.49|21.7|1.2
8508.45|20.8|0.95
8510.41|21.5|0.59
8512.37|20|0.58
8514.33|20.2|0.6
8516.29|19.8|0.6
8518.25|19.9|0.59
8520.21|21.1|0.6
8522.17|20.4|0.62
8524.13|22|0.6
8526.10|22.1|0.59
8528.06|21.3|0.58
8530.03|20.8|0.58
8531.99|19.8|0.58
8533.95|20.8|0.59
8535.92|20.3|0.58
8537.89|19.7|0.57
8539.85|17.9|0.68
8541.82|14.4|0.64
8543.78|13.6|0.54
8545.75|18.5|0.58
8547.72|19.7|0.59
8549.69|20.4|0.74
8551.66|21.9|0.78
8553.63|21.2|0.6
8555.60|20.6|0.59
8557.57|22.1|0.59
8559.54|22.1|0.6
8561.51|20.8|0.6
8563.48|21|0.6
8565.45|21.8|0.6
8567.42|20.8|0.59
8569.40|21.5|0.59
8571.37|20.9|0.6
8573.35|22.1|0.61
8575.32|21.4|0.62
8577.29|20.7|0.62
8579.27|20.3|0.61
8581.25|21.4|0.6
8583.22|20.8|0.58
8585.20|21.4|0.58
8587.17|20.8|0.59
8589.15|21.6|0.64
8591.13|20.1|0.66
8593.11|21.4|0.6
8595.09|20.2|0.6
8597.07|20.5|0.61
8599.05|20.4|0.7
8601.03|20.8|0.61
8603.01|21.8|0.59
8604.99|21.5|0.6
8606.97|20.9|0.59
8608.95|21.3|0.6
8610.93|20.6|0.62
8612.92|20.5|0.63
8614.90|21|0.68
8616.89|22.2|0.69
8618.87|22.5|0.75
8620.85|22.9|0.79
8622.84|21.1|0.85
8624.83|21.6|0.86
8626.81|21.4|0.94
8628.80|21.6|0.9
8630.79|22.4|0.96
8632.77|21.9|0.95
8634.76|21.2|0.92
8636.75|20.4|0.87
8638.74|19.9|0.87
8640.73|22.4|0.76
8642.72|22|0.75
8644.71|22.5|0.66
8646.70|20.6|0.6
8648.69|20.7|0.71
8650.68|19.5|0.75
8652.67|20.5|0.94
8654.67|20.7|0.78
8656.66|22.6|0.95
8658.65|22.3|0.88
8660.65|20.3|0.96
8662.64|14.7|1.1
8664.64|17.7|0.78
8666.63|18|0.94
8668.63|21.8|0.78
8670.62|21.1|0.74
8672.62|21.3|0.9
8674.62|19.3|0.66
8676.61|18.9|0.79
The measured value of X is 1.1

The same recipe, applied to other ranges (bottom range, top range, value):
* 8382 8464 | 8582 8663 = 1.08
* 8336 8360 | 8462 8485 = 0.95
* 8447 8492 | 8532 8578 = 1.00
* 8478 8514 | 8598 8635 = 1.08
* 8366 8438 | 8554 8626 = 1.08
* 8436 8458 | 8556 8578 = 1.07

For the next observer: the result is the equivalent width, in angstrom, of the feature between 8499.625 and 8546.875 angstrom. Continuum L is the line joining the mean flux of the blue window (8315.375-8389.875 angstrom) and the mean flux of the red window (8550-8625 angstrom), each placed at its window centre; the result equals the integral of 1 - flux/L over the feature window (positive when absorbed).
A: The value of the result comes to 2.9 angstrom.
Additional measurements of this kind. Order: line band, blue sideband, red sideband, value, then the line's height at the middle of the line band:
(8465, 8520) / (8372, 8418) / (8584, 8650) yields 1.8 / 21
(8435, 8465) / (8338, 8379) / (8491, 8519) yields 0.8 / 20.9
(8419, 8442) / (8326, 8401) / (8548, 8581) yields 1.4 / 21.1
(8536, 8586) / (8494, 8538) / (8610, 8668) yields 0.9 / 20.7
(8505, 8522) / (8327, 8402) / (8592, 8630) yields 0.5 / 21.2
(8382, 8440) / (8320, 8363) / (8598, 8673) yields 2.7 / 21.4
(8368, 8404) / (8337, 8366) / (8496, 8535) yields 1.4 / 21.6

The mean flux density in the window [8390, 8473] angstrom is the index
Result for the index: 20.6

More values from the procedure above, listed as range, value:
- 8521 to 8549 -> 19.4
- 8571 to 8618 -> 21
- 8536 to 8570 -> 19.9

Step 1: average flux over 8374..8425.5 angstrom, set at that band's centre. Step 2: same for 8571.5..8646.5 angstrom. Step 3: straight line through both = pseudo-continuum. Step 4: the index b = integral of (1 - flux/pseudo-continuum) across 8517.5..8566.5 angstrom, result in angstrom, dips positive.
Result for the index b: 2.2 angstrom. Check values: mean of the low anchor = 20.8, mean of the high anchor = 21.3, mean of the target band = 20.2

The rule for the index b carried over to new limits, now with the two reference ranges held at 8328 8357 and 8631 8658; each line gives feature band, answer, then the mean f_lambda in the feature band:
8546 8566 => 0.3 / 21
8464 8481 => 1.0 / 20.3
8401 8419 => 0.0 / 21.5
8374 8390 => 1.1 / 20.1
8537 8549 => 2.3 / 17.4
